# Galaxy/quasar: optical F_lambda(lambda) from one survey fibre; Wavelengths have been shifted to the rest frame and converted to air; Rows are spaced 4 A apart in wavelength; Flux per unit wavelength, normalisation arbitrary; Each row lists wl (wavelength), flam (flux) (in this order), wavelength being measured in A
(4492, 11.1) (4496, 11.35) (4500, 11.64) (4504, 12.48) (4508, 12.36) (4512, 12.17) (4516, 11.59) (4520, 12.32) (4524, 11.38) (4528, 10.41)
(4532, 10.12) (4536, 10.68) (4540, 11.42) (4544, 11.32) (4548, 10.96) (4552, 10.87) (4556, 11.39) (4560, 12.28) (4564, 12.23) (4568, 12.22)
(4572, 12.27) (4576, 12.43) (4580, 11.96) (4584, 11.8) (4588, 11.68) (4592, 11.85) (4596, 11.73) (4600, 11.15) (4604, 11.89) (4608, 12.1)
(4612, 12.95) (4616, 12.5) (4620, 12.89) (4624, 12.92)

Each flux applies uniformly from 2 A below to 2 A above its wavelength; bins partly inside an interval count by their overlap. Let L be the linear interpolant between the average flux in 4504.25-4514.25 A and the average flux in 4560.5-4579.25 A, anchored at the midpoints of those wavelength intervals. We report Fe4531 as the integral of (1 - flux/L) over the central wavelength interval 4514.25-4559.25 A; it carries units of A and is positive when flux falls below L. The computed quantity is 4.1 A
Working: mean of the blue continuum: 12.3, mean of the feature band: 11.2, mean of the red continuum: 12.3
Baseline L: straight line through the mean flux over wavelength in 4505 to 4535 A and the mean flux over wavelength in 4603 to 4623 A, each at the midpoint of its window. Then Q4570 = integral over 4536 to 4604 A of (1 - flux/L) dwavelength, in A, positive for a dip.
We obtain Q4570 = 1.9 A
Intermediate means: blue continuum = 11.5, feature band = 11.7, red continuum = 12.5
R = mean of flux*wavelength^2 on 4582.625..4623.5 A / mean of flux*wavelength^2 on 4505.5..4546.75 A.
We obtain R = 1.10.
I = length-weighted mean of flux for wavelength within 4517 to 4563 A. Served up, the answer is 11.2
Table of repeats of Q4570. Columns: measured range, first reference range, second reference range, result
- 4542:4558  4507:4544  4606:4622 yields 0.8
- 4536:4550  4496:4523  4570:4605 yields 0.9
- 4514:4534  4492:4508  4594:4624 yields 1.2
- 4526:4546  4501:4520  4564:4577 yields 2.3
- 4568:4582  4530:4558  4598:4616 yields -0.9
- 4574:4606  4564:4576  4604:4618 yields 1.4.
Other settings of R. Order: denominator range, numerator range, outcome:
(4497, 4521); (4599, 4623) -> 1.07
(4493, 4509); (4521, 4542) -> 0.93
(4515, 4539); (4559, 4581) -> 1.13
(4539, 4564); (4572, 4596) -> 1.06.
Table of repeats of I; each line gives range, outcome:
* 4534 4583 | 11.7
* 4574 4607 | 11.8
